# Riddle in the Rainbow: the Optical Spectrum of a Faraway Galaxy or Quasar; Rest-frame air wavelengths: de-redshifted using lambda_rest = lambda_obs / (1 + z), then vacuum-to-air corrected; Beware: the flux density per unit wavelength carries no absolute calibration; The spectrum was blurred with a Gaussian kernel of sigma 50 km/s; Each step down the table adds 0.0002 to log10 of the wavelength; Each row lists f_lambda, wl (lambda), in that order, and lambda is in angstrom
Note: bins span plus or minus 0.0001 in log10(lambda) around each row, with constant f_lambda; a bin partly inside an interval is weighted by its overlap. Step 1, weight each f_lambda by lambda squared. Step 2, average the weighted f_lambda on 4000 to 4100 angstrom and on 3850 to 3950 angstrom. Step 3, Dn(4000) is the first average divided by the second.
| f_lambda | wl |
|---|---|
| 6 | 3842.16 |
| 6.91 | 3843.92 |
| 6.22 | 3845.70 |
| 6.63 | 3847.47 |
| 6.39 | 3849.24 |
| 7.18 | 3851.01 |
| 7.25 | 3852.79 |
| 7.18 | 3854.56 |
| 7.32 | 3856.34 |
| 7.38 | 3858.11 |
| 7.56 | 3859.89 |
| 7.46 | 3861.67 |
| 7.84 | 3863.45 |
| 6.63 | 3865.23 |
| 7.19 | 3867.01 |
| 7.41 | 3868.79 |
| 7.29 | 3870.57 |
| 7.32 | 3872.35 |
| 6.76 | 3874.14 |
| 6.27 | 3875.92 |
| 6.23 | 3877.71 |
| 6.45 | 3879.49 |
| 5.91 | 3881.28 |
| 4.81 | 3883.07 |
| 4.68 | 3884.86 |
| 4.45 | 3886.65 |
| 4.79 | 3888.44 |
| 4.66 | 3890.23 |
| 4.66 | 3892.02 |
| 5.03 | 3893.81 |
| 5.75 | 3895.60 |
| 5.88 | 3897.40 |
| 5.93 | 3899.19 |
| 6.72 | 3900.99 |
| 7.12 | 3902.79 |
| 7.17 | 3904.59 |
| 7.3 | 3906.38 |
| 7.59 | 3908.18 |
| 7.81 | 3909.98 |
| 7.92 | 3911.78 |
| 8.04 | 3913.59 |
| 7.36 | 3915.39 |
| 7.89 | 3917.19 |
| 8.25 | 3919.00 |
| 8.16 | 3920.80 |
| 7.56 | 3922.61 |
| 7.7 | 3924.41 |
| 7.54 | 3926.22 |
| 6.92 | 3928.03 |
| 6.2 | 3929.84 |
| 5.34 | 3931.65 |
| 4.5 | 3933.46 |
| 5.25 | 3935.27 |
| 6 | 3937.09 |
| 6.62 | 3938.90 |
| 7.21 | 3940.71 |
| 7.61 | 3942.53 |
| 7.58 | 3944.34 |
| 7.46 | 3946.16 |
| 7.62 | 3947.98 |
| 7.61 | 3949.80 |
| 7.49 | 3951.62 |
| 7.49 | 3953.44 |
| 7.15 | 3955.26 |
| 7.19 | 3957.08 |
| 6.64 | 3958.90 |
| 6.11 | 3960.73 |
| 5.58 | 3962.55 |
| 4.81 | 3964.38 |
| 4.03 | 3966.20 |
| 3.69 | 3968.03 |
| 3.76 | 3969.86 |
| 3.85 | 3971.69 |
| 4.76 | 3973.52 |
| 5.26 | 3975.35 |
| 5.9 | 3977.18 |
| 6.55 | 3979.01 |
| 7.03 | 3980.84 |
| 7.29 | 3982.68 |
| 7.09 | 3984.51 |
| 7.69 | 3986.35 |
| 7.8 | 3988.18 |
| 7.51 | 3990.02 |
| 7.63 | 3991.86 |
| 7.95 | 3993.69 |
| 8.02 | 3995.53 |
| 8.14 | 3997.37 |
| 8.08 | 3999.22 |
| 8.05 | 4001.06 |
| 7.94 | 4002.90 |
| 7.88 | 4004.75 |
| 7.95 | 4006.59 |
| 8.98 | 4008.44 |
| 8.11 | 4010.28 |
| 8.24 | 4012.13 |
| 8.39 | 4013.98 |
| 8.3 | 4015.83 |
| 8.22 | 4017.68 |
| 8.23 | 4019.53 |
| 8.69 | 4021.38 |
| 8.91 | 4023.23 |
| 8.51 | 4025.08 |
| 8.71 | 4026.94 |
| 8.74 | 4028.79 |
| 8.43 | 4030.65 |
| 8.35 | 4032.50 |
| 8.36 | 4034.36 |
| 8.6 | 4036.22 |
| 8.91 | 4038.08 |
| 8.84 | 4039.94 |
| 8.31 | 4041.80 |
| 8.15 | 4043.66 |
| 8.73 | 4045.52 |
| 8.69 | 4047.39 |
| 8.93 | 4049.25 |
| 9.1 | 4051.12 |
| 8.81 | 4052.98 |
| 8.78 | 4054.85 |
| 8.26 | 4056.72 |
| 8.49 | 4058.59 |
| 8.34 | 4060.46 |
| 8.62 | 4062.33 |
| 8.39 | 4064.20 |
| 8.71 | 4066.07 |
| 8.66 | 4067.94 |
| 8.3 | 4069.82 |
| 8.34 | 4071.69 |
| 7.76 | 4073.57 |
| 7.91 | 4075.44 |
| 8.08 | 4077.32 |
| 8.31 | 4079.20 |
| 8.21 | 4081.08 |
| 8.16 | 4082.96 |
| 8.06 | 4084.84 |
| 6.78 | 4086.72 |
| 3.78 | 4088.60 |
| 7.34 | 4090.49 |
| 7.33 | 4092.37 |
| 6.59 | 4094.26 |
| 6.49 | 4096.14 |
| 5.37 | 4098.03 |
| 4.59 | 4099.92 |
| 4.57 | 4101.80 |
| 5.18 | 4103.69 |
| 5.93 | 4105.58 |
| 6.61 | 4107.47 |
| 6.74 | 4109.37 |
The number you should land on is 1.3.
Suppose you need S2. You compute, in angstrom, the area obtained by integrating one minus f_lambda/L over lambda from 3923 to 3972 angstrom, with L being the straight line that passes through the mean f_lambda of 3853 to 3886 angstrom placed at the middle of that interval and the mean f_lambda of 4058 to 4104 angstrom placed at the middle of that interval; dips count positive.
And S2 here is 4.6 angstrom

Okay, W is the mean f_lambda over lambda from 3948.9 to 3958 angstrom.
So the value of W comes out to 7.39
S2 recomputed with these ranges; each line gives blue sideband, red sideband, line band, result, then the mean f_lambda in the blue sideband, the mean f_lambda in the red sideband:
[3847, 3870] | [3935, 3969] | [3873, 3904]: 5.7 angstrom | 7.2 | 6.5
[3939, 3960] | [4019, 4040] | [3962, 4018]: 7.7 angstrom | 7.33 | 8.61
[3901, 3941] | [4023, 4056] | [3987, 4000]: 0.3 angstrom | 7.05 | 8.65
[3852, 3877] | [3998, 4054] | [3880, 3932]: 6.9 angstrom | 7.2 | 8.47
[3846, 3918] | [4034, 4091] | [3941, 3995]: 6.4 angstrom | 6.63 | 8.22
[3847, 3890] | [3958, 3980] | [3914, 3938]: -4.7 angstrom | 6.57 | 5.08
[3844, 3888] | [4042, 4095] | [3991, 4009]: -1.1 angstrom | 6.64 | 8.06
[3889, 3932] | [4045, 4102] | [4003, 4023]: -2.4 angstrom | 6.86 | 7.72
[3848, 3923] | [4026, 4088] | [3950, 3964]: 1.2 angstrom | 6.72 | 8.39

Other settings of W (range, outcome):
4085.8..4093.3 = 6.3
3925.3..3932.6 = 6.49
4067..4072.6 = 8.44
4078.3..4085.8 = 8.18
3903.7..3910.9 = 7.48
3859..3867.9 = 7.33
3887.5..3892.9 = 4.7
